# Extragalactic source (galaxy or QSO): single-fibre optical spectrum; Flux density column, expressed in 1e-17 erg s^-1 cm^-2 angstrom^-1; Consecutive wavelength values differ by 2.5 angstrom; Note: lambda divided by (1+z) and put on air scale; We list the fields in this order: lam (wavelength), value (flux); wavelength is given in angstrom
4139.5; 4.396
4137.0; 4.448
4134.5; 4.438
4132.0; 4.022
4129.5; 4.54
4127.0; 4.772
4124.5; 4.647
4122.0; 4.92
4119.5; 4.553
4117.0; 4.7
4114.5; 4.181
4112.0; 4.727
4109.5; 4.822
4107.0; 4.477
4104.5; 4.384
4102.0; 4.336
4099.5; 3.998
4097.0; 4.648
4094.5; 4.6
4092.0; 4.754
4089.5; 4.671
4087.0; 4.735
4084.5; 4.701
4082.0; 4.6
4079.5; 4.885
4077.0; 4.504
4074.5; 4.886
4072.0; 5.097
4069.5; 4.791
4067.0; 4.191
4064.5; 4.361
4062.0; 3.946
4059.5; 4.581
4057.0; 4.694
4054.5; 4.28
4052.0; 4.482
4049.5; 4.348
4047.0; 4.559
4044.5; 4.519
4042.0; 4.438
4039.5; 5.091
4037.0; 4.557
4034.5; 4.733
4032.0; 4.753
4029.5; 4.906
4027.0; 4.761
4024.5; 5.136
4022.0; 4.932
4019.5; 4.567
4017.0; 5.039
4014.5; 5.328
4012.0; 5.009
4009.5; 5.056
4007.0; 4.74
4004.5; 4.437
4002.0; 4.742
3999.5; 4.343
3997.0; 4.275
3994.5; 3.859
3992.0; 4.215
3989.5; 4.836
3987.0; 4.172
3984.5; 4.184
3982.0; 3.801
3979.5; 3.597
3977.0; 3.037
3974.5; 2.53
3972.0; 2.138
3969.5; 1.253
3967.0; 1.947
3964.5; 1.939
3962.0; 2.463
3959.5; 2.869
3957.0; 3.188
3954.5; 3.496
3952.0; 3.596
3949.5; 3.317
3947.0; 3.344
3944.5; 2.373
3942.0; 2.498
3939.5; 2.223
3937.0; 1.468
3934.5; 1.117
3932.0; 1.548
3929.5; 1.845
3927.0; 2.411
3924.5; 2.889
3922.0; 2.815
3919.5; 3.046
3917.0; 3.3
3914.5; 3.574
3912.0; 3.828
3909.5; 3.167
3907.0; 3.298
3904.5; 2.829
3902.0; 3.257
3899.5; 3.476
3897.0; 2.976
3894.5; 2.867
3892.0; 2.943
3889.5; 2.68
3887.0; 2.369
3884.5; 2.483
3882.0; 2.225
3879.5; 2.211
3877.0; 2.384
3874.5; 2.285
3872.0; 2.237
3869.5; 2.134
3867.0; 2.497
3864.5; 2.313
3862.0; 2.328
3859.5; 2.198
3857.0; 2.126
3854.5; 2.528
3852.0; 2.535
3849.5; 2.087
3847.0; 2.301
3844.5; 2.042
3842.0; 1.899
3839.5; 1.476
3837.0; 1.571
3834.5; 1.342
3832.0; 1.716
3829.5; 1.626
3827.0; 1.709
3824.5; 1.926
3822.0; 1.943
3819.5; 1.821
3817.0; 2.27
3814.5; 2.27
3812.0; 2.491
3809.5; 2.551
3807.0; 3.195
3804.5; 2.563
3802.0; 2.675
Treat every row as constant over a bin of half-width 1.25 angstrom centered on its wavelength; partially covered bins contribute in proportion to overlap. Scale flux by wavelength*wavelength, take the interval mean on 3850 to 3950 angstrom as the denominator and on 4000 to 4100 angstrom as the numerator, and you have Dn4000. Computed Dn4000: 1.9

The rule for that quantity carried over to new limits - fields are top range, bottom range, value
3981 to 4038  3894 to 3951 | 1.75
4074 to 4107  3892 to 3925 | 1.58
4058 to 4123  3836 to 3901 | 2.17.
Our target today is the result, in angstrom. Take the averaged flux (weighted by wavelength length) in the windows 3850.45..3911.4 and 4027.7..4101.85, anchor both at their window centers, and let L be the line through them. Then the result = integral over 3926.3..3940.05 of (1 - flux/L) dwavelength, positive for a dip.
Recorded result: 6.3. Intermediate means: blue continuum 2.61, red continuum 4.59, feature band 1.72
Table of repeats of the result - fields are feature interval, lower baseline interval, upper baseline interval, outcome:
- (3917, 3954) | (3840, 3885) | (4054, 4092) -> 6.71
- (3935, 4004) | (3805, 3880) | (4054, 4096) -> 6.98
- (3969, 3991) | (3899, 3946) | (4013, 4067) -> 1.86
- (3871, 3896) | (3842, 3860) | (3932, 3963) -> -1.14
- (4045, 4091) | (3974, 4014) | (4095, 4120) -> -1.85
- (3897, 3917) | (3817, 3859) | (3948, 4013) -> -4.36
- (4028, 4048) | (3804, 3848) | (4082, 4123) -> -3.61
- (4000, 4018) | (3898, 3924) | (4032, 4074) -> -3.17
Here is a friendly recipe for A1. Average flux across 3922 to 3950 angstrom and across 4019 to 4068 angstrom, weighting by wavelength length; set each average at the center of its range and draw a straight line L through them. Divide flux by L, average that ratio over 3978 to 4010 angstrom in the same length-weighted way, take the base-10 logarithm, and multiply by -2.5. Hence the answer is -0.21 mag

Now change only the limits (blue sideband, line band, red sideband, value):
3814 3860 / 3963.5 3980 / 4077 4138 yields 0.38 mag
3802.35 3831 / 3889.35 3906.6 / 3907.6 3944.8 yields -0.22 mag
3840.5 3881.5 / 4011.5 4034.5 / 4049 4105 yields -0.23 mag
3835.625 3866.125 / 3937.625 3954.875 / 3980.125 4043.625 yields 0.24 mag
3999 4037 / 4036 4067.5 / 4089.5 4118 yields 0.06 mag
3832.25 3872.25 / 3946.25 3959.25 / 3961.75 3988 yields -0.24 mag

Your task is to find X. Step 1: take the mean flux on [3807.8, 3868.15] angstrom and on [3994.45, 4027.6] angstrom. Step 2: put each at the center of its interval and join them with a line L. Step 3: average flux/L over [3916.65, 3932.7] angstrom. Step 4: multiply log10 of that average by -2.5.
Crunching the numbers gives 0.32 mag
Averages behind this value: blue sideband 2.07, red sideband 4.76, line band 2.54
